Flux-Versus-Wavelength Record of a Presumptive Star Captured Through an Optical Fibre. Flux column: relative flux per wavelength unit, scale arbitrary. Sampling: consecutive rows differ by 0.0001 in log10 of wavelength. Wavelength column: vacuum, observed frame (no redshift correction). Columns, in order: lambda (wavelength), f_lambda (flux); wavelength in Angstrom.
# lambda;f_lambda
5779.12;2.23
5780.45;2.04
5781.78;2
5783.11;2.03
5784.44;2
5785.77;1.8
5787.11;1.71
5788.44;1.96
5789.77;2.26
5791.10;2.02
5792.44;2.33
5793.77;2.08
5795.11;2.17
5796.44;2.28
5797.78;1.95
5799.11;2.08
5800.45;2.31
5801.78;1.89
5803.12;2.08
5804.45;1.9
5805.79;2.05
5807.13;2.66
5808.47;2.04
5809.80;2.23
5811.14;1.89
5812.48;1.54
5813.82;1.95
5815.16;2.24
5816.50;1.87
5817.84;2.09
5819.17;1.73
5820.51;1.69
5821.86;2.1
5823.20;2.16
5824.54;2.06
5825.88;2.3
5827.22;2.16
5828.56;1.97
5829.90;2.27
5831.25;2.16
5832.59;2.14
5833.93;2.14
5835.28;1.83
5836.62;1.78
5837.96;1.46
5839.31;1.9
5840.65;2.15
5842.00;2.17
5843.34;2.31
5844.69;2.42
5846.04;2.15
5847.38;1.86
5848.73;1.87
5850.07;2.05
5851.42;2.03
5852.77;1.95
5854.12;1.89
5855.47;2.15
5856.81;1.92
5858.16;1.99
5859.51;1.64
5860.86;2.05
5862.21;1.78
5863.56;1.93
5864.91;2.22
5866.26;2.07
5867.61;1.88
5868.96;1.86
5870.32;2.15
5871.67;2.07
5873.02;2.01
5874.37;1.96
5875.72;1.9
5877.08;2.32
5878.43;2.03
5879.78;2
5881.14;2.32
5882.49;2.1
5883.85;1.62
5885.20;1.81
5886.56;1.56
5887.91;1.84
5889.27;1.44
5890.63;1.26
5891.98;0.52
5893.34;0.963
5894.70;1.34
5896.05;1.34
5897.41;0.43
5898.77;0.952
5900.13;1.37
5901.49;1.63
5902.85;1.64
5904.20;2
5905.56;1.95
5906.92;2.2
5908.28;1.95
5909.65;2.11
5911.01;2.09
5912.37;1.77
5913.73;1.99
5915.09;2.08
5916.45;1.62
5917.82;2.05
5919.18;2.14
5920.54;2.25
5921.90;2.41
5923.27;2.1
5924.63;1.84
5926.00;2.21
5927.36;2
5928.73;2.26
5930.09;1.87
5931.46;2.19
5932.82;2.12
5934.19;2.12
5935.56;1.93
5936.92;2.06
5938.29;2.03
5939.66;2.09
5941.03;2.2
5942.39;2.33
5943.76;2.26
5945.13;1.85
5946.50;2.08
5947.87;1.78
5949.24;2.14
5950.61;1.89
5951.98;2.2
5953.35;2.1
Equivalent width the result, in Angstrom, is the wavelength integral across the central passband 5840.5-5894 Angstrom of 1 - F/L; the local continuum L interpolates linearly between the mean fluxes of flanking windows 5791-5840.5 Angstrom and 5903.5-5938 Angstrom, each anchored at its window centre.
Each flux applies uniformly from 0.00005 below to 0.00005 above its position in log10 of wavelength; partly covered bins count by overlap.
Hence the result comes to 3.8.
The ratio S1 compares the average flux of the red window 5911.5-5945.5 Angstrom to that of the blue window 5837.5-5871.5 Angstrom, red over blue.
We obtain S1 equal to 1.04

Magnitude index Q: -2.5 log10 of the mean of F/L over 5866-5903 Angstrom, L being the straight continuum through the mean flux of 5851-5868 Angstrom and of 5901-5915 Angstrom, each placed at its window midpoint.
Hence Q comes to 0.18 mag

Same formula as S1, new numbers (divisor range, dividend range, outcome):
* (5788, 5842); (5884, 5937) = 0.87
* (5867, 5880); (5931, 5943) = 1.05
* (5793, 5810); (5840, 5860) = 0.96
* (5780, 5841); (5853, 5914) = 0.88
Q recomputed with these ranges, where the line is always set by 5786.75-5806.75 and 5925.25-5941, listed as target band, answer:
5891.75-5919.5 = 0.26 mag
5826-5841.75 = 0.04 mag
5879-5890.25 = 0.15 mag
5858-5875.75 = 0.06 mag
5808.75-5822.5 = 0.08 mag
